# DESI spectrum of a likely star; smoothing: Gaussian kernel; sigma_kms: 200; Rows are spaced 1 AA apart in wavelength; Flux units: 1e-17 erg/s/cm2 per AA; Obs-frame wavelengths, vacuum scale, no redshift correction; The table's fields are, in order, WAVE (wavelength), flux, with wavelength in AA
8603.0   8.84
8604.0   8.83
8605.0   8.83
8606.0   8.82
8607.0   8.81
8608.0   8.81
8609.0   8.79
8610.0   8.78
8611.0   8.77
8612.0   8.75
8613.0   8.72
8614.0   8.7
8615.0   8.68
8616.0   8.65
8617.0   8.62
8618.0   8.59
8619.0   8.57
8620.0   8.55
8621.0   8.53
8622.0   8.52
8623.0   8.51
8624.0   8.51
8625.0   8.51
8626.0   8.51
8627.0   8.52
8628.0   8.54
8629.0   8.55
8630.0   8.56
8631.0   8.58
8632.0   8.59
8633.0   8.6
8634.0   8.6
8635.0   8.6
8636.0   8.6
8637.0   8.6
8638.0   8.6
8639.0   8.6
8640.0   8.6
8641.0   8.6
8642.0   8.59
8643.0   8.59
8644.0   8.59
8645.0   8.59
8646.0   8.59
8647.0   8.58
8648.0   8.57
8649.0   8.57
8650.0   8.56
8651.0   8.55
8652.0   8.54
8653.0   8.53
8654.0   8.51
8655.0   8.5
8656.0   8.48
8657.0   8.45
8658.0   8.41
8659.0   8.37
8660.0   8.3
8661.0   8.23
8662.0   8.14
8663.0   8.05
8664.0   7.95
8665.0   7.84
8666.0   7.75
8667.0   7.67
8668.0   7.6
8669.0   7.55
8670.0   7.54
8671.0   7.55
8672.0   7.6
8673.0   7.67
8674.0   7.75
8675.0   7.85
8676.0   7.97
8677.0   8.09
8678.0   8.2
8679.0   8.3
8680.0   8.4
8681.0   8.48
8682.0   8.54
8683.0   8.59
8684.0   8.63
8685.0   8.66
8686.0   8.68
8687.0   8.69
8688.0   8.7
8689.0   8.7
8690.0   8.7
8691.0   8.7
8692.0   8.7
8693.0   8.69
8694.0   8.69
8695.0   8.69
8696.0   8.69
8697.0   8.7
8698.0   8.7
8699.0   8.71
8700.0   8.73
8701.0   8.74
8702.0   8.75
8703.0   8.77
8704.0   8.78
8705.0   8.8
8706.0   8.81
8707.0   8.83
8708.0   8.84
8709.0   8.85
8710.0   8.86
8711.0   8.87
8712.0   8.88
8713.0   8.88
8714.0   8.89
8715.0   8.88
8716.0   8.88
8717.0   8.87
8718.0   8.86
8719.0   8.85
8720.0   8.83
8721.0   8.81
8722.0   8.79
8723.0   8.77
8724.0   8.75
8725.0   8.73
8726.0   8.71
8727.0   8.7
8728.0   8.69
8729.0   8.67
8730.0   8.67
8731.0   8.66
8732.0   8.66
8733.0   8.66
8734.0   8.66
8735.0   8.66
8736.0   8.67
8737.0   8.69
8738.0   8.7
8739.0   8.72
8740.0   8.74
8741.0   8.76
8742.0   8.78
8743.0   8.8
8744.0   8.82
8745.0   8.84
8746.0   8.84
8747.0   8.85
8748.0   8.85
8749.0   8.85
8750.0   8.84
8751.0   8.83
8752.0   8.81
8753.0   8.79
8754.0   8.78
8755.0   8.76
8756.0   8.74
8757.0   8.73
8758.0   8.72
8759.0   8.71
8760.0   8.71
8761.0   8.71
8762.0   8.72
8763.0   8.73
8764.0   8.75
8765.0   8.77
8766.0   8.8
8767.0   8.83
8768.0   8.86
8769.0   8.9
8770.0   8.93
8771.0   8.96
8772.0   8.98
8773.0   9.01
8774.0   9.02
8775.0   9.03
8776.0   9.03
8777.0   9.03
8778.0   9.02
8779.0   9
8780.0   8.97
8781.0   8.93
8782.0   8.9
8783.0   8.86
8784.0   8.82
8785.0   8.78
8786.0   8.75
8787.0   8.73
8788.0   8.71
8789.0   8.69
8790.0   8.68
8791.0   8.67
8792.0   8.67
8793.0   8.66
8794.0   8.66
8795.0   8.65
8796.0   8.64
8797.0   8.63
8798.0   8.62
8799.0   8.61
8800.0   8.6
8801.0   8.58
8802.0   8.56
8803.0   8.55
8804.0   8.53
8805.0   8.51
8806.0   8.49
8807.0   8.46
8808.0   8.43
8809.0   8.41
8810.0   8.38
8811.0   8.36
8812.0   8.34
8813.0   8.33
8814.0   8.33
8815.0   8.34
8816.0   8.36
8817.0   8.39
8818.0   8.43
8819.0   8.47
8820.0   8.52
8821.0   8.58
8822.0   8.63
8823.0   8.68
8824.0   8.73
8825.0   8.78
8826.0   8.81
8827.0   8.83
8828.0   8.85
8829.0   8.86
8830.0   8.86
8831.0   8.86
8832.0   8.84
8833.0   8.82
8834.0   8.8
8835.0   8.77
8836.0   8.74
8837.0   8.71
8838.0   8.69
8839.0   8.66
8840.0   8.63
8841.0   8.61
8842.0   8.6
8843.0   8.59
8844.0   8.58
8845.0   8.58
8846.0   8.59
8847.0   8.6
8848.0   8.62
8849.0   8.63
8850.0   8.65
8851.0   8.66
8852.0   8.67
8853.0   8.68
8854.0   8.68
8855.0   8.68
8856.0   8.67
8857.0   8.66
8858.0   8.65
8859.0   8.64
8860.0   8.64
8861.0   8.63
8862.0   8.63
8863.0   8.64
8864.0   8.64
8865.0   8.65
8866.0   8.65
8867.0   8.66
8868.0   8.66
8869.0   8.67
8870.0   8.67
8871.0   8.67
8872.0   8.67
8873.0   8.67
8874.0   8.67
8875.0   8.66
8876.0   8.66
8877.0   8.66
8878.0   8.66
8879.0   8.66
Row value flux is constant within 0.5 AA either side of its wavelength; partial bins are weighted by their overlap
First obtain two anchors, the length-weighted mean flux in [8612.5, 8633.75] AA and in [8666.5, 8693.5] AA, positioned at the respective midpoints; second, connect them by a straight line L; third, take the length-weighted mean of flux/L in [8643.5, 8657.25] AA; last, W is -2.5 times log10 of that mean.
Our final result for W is -0.02 mag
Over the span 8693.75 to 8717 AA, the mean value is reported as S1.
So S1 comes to 8.79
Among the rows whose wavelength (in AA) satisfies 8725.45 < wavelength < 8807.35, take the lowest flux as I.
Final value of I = 8.46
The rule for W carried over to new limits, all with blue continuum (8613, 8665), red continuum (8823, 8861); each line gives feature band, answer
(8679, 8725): -0.02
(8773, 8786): -0.04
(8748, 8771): -0.02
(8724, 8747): -0.02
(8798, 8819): 0.03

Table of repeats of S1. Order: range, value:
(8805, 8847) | 8.6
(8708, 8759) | 8.78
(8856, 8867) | 8.64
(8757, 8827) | 8.69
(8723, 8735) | 8.69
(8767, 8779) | 8.97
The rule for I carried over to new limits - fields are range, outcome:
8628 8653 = 8.53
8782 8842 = 8.33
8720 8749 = 8.66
